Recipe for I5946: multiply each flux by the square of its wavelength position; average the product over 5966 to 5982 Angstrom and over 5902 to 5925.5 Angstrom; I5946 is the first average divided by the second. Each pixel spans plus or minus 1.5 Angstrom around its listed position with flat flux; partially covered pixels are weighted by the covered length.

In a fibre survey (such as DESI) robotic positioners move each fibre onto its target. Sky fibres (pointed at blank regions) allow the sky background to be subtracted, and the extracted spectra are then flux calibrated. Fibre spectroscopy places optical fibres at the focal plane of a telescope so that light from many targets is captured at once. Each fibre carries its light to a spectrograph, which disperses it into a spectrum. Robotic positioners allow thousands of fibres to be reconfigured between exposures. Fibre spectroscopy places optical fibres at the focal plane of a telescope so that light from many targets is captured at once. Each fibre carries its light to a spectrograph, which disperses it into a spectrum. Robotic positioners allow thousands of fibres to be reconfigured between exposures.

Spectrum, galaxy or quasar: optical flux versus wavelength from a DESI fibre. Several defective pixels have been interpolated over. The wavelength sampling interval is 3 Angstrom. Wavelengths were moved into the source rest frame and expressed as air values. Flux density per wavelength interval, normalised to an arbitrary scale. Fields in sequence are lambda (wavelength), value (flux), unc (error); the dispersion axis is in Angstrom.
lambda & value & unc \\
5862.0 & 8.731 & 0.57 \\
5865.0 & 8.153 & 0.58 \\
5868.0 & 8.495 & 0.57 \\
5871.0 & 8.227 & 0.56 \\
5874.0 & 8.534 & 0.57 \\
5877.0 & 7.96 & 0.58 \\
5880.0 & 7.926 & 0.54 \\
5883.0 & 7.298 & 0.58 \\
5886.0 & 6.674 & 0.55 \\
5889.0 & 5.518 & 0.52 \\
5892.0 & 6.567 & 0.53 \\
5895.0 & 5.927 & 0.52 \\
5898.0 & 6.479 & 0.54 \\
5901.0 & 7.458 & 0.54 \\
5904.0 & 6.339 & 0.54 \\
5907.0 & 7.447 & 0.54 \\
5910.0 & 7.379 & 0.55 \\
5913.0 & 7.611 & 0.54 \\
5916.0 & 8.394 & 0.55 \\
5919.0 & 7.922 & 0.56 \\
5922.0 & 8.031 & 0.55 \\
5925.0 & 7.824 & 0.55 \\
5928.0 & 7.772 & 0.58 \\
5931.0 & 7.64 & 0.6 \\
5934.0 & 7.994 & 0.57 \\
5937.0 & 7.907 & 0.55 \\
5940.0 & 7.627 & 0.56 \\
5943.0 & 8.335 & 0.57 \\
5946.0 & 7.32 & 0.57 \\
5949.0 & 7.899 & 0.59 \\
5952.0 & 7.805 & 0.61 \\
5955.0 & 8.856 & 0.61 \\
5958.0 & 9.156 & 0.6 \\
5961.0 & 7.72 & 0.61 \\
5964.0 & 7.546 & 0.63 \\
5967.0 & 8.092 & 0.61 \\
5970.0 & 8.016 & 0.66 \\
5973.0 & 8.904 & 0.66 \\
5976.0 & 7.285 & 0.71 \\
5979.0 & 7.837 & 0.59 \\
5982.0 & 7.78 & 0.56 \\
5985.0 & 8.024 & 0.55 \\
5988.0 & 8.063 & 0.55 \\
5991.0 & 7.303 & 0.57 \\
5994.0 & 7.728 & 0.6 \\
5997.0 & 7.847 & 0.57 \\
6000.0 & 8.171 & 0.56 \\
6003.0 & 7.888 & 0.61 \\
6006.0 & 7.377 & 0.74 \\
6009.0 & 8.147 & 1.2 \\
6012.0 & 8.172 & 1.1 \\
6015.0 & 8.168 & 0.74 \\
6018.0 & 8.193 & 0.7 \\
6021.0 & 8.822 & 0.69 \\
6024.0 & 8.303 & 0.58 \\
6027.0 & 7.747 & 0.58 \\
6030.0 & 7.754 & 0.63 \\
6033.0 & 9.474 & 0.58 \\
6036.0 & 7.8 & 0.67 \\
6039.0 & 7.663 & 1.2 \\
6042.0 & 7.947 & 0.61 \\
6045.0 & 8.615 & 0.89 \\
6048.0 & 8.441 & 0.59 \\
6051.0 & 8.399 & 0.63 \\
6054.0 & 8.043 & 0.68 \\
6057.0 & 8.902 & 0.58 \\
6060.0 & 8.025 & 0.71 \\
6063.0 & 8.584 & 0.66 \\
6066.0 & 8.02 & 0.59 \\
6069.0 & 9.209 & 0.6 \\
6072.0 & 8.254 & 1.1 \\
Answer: 1.1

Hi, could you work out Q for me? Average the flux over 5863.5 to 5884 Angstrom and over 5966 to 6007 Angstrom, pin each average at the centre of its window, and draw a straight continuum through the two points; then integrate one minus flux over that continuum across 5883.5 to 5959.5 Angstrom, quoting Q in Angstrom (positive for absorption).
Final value 4.7 Angstrom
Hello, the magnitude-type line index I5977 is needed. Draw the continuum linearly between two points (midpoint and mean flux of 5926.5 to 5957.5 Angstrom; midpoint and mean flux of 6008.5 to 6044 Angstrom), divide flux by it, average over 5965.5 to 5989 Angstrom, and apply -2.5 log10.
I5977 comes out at 0.01 mag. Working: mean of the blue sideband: 7.96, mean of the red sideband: 8.19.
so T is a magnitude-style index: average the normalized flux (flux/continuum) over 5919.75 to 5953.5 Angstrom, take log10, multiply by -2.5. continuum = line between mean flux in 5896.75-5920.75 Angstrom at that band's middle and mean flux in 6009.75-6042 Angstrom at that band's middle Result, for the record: -0.04 mag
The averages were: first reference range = 7.39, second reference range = 8.2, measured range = 7.83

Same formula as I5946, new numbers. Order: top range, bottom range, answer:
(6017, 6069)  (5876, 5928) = 1.20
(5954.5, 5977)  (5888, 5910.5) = 1.26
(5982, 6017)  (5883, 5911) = 1.23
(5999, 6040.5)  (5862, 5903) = 1.16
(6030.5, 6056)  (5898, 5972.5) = 1.10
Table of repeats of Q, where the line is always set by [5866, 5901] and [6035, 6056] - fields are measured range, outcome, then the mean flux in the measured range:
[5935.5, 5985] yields -2.08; 8.01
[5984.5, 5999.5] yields 0.11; 7.8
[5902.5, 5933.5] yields -0.81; 7.65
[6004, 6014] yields 0.05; 7.91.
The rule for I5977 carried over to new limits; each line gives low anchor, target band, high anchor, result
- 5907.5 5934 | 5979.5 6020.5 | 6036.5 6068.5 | 0.02 mag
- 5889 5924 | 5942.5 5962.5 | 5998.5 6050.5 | -0.08 mag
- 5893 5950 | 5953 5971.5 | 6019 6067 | -0.06 mag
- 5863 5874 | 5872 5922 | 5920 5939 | 0.12 mag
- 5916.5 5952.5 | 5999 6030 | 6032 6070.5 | 0.02 mag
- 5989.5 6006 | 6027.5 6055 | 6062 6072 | 0.00 mag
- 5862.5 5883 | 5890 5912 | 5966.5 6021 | 0.20 mag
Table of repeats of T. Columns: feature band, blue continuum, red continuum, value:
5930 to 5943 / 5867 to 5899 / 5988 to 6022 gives -0.04 mag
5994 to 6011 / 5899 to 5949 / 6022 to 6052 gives 0.02 mag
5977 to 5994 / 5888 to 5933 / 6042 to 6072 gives 0.01 mag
